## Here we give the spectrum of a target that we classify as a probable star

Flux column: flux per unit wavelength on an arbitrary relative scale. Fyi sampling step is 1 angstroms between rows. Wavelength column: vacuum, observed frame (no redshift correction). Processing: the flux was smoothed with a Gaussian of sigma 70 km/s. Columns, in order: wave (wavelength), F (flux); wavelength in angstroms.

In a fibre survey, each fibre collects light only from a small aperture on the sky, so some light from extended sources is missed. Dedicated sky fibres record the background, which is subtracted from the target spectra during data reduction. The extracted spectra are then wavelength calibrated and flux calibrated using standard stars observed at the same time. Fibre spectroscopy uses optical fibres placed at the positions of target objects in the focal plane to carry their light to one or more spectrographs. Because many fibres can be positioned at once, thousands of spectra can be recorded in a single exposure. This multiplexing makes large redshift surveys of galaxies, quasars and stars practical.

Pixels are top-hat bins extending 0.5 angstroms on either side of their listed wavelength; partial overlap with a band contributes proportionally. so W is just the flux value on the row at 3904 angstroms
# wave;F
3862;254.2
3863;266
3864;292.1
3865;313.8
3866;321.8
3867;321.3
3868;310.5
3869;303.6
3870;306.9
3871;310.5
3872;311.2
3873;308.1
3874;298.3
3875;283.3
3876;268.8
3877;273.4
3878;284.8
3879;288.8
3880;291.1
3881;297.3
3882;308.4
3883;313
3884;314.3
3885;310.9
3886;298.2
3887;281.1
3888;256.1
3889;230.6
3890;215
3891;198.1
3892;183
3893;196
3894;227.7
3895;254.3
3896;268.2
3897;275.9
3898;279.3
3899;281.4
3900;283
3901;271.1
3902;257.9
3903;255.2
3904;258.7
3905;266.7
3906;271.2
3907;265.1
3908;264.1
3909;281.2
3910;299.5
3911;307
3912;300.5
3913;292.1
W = 258.7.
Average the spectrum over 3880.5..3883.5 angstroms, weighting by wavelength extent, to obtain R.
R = 306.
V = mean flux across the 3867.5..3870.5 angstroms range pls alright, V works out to 307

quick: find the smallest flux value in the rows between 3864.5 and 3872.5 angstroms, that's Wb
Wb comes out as 303.6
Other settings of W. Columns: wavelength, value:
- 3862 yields 254.2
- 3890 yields 215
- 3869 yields 303.6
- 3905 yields 266.7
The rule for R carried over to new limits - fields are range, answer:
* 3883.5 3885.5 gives 313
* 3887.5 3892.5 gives 217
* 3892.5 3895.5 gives 226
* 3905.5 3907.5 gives 268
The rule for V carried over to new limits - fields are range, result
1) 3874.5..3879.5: 280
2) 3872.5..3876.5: 290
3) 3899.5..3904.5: 265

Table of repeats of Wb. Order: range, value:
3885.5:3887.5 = 281.1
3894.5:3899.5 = 254.3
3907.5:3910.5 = 264.1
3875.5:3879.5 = 268.8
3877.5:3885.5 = 284.8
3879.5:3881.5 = 291.1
